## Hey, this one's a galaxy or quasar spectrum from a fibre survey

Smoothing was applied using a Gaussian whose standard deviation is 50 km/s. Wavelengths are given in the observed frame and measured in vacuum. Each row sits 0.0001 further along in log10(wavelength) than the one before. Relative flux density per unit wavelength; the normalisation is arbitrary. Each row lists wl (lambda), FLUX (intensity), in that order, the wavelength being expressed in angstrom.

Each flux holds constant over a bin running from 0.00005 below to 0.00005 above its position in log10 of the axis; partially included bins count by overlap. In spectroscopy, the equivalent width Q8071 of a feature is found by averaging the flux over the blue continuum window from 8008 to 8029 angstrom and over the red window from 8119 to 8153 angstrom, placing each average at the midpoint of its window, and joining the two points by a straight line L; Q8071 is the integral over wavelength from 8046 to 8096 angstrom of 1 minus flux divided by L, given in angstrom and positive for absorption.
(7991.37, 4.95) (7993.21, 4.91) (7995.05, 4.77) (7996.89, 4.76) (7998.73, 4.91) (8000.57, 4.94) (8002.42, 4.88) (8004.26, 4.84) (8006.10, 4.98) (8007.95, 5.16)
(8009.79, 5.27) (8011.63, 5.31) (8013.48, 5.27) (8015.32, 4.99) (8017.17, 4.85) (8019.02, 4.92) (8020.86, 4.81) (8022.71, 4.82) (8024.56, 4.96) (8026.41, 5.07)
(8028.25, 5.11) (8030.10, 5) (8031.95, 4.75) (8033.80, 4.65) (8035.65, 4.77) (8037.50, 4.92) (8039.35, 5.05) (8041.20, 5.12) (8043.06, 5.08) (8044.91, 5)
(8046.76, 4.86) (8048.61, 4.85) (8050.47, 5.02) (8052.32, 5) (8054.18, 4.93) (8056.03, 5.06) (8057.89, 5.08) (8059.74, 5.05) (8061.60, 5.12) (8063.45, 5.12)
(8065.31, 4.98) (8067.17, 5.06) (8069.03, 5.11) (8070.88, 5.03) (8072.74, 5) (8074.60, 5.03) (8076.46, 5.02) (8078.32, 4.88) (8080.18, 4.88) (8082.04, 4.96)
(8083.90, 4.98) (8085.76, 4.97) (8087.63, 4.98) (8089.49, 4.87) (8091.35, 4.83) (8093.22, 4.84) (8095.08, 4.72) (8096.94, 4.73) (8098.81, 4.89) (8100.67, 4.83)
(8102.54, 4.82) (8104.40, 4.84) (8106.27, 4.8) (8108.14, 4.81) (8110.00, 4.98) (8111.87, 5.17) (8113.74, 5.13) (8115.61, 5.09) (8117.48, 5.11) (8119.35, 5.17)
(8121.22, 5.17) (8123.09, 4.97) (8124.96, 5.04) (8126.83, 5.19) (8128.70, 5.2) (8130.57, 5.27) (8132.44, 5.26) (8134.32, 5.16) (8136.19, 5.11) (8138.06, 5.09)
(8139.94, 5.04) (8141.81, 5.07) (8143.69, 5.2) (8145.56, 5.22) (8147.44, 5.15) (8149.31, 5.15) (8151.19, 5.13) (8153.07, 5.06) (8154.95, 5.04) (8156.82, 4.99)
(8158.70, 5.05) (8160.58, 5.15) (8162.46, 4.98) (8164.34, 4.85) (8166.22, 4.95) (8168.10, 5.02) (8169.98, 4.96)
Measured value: 1.1 angstrom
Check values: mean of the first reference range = 5.04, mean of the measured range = 4.97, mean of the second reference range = 5.14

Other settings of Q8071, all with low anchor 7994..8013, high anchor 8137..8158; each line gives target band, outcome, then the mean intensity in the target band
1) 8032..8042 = 0.26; 4.89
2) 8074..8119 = 1.22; 4.93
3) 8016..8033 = 0.29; 4.92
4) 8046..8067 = 0.09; 5.01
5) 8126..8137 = -0.23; 5.2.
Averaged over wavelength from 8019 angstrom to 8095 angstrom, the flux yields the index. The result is 4.96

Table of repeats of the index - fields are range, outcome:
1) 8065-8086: 4.99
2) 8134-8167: 5.08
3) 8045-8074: 5.02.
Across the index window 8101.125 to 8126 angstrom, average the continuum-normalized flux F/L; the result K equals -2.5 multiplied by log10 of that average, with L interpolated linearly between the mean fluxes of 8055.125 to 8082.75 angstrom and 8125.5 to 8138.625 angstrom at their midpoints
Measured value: 0.03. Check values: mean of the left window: 5.03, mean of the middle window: 5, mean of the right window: 5.18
